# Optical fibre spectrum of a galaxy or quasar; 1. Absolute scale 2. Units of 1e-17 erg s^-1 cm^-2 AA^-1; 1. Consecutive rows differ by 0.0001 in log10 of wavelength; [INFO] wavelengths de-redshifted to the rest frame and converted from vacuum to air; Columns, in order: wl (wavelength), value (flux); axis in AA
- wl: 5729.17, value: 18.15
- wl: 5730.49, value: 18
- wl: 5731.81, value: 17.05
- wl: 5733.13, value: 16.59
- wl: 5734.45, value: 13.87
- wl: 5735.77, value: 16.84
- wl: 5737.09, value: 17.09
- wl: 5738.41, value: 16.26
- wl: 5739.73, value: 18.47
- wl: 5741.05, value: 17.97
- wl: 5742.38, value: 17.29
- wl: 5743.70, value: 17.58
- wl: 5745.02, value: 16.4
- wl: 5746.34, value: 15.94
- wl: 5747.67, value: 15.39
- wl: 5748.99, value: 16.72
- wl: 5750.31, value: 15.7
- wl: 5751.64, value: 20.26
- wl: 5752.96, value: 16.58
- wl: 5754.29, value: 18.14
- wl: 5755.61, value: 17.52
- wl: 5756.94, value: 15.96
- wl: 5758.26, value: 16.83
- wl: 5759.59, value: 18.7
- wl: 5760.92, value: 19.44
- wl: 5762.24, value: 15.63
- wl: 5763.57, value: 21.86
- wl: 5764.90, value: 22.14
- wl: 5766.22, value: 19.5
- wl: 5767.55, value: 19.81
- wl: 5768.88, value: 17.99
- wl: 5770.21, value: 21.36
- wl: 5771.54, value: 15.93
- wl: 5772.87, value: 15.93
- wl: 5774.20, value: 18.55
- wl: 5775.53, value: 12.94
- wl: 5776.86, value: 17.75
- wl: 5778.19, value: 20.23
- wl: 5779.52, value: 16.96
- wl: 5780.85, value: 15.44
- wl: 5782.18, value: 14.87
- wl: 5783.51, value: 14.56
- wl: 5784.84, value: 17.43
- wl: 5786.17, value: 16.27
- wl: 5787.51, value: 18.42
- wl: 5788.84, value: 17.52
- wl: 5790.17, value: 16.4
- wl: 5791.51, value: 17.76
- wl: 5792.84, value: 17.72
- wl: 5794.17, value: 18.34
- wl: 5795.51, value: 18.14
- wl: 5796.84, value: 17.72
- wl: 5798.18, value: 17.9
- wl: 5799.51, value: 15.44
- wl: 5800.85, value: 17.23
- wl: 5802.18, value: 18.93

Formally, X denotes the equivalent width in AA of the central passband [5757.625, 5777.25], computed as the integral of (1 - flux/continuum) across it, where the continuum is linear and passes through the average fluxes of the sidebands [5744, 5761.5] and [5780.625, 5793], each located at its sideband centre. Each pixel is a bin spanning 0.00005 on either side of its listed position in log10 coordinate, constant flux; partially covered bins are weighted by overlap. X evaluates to -1.5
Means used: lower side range 17.2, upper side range 16.6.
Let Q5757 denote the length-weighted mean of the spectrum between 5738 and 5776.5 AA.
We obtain 17.7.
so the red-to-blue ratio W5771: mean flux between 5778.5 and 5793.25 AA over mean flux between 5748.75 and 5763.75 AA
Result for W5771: 0.95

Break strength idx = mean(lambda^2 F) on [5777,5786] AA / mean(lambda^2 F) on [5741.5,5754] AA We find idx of 1.0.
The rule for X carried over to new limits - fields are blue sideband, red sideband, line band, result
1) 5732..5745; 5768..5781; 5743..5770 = -1.28 AA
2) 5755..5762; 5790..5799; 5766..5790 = 0.57 AA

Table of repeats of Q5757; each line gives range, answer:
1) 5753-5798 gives 17.7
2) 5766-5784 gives 17.2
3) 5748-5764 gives 17.7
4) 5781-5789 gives 16.4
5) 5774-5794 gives 16.9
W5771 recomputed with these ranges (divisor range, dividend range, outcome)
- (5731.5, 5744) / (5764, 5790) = 1.04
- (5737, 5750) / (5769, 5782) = 1.02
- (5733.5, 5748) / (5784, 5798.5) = 1.05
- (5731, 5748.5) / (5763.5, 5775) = 1.14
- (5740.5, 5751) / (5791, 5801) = 1.06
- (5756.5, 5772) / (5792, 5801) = 0.93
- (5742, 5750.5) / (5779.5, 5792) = 1.00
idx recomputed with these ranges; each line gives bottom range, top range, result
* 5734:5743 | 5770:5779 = 1.04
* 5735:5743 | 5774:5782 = 0.98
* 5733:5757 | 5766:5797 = 1.04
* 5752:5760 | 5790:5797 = 1.04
